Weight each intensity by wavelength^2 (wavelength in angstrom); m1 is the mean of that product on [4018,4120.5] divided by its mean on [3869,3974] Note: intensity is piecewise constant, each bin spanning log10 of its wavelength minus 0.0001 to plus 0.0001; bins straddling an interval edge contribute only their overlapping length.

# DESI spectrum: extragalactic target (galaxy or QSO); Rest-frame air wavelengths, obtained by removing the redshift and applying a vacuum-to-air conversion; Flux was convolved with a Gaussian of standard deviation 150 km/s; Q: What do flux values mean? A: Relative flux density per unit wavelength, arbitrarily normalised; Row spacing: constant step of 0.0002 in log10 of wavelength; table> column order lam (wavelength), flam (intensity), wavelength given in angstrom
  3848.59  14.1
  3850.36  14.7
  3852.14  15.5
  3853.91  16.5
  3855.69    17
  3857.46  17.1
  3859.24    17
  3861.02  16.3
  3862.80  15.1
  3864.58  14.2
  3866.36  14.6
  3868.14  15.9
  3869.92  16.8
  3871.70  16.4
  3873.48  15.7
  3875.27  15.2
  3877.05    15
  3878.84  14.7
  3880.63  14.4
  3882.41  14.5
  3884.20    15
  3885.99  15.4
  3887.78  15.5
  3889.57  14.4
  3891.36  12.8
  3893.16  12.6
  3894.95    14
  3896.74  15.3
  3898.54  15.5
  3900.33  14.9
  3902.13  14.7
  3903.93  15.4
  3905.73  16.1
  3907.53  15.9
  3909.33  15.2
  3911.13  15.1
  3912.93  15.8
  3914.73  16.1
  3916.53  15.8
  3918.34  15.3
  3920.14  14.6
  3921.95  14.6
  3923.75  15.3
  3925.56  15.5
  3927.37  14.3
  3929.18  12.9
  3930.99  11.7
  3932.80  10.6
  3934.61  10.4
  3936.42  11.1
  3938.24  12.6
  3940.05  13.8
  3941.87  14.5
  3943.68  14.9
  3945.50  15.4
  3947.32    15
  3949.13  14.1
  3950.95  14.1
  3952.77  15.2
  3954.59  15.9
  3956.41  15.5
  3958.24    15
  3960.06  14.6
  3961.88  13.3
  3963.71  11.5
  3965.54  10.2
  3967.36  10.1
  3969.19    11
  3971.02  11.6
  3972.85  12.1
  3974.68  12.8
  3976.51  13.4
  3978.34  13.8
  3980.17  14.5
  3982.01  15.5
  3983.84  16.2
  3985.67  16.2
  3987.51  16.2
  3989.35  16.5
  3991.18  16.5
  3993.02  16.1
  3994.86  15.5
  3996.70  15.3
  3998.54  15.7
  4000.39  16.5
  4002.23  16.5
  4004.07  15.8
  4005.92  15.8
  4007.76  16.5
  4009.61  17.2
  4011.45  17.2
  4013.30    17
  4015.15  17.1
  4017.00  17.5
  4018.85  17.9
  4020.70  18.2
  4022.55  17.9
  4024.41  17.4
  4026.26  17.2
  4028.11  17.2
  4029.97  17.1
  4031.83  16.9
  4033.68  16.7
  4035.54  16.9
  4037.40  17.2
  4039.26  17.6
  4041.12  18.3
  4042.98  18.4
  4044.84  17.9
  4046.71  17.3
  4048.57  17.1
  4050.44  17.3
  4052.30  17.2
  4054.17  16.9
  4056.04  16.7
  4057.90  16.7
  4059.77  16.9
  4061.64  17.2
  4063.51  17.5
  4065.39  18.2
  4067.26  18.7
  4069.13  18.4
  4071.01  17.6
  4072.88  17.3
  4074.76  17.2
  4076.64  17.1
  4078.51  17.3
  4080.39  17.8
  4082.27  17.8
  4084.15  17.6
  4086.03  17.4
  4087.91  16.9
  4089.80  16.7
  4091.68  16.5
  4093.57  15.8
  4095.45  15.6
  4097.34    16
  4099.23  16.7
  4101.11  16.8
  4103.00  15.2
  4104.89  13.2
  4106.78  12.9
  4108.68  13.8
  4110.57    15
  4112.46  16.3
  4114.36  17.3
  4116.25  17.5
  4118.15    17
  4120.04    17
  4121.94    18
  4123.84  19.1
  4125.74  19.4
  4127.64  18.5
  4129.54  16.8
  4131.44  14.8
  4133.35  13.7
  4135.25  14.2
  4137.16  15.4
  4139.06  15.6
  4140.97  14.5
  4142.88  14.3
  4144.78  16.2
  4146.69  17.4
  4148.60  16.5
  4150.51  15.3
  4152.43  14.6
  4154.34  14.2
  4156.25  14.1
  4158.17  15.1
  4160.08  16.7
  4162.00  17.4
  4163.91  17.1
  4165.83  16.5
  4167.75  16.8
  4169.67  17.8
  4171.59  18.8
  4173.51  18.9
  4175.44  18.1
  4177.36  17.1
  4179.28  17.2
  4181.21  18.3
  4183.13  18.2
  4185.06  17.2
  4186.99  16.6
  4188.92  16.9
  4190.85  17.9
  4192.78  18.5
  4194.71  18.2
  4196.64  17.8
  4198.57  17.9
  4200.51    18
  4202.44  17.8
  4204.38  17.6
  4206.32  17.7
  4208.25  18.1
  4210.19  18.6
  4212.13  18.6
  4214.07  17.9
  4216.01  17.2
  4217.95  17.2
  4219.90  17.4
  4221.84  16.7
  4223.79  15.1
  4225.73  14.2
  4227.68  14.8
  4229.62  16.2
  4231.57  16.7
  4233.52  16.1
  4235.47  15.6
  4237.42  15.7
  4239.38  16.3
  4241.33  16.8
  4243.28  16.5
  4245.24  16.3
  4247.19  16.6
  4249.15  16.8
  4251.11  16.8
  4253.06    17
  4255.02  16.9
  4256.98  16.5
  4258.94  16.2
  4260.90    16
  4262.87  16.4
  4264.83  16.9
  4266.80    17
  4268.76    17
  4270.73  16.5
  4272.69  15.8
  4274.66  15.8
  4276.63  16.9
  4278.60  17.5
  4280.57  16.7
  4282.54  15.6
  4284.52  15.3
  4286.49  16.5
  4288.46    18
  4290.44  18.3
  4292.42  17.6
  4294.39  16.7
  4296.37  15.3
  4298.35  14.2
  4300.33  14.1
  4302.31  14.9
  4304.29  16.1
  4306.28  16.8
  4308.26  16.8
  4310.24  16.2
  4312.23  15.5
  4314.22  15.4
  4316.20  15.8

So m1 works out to 1.3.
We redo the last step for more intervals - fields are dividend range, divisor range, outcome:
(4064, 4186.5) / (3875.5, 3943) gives 1.29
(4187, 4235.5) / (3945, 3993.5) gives 1.37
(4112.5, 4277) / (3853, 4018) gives 1.28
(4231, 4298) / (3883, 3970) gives 1.38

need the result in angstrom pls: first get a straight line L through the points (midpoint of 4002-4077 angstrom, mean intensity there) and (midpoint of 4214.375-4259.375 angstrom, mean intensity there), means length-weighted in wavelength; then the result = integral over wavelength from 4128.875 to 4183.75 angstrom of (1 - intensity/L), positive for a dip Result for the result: 1.6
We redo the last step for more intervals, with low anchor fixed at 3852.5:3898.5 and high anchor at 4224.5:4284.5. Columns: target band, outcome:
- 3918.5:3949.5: 3.6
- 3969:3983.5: 2.1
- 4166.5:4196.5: -3.1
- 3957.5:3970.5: 2.8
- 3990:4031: -3.0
